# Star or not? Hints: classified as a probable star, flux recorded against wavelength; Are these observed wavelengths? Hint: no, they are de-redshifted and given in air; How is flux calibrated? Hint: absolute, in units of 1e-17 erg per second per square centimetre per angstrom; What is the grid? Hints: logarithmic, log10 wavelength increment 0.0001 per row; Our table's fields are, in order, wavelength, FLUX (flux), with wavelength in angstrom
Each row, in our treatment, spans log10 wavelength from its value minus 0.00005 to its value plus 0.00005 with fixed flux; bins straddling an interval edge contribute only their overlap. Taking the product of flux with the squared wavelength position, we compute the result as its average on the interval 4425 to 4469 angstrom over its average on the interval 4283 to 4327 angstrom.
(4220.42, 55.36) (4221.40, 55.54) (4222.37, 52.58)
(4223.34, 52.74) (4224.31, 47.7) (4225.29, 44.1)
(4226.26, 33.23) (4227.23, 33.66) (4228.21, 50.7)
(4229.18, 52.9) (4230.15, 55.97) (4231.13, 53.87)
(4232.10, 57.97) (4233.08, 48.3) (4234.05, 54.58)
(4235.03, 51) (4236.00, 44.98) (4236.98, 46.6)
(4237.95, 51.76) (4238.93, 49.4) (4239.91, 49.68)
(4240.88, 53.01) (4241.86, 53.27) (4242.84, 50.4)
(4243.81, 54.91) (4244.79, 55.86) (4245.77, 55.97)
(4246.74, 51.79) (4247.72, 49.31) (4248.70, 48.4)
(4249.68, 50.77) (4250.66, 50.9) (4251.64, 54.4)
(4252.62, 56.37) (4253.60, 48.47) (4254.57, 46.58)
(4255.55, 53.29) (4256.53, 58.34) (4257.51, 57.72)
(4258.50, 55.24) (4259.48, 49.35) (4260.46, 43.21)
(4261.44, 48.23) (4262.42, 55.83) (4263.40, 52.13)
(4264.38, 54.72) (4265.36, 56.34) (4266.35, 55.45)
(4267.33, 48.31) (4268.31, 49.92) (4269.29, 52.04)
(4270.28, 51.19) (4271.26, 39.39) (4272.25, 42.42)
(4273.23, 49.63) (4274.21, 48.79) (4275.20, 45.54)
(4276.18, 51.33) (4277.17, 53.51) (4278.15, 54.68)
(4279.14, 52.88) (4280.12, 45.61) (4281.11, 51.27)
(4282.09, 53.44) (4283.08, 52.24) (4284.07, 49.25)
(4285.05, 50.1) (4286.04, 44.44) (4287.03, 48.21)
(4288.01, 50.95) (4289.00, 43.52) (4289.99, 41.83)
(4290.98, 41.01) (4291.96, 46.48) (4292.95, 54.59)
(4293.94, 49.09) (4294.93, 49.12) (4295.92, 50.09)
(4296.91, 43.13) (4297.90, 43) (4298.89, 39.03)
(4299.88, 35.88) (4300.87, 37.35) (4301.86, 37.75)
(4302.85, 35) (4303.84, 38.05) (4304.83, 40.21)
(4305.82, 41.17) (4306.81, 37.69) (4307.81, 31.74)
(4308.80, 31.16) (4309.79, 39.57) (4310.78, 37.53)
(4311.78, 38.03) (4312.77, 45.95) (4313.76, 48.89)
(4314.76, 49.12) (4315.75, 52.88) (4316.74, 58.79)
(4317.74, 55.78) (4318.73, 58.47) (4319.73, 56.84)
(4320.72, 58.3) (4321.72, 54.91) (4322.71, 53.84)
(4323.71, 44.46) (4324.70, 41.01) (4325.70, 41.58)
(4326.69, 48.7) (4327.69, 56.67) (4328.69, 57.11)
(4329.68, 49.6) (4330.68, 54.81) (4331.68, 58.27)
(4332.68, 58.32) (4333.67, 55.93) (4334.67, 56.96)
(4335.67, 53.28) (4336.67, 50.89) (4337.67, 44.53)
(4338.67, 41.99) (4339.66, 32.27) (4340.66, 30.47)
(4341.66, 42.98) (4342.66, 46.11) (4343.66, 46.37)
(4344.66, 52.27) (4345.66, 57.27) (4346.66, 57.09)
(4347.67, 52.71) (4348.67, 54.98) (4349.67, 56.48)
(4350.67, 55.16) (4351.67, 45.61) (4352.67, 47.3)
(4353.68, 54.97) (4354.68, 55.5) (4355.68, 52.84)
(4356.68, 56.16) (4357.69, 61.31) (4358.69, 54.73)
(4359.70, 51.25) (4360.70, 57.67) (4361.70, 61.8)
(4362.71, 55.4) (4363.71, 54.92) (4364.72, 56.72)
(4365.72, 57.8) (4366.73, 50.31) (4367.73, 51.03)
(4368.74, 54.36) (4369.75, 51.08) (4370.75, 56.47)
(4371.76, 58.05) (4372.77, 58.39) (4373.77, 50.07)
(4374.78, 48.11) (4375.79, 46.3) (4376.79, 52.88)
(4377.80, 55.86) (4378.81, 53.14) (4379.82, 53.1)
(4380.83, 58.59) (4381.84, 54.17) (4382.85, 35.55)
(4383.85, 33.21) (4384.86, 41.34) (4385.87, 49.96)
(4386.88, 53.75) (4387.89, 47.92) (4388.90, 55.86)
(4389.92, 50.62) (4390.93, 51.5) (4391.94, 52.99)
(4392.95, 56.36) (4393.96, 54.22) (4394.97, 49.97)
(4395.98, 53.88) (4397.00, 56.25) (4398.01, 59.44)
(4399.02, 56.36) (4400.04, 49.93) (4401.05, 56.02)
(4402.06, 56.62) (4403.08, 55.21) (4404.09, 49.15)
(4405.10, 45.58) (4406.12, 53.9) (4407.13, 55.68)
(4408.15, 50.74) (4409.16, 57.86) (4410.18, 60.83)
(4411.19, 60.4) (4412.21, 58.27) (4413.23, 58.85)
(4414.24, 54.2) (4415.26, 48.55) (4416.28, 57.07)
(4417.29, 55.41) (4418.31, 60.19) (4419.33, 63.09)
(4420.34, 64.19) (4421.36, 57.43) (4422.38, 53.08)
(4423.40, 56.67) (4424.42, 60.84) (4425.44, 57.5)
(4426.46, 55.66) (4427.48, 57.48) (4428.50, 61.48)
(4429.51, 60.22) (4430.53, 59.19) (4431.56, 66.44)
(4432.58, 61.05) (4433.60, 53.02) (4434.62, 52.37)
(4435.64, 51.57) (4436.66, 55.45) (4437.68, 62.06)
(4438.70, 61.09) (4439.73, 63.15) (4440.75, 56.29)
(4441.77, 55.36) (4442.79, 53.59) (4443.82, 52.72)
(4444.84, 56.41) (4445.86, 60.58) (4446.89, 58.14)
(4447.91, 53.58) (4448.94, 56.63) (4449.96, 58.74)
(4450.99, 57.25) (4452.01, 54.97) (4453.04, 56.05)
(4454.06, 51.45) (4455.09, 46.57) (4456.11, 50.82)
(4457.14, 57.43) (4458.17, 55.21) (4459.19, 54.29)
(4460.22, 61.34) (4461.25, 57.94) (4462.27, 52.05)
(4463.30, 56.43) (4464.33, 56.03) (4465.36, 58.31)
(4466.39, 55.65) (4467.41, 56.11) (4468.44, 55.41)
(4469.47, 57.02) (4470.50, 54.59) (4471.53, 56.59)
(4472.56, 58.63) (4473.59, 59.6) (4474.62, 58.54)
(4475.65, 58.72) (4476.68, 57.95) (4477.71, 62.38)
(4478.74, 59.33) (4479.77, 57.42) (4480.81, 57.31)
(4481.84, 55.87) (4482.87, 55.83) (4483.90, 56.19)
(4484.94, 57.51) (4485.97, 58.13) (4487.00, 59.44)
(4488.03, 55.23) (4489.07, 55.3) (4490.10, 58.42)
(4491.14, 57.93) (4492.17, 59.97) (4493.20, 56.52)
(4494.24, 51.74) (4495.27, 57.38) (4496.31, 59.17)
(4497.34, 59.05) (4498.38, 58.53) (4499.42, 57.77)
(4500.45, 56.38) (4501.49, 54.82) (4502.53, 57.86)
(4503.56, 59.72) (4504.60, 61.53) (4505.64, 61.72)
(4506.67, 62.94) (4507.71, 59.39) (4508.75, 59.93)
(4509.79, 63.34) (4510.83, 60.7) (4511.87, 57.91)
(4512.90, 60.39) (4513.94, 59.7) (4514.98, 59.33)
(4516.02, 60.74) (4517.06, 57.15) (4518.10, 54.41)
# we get 1.3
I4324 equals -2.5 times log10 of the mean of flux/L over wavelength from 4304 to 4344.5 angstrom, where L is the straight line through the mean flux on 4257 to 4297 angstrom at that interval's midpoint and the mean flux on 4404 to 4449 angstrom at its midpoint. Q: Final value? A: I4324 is 0.10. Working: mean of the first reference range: 49.6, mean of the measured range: 47.5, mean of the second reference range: 57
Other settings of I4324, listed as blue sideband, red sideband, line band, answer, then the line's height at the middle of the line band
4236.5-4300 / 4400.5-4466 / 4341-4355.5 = 0.03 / 53.1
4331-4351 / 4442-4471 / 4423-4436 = -0.07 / 54.3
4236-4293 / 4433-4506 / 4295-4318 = 0.23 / 51.7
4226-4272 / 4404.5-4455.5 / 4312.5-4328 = 0.03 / 53.3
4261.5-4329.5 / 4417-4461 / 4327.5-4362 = -0.03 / 50.8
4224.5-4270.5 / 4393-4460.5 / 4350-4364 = -0.01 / 54.2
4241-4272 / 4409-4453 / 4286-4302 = 0.19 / 53.1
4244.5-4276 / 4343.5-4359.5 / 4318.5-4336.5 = 0.00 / 53.1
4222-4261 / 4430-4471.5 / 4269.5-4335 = 0.11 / 52.3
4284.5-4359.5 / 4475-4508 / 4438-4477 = -0.01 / 56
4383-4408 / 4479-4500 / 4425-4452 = -0.06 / 54.2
